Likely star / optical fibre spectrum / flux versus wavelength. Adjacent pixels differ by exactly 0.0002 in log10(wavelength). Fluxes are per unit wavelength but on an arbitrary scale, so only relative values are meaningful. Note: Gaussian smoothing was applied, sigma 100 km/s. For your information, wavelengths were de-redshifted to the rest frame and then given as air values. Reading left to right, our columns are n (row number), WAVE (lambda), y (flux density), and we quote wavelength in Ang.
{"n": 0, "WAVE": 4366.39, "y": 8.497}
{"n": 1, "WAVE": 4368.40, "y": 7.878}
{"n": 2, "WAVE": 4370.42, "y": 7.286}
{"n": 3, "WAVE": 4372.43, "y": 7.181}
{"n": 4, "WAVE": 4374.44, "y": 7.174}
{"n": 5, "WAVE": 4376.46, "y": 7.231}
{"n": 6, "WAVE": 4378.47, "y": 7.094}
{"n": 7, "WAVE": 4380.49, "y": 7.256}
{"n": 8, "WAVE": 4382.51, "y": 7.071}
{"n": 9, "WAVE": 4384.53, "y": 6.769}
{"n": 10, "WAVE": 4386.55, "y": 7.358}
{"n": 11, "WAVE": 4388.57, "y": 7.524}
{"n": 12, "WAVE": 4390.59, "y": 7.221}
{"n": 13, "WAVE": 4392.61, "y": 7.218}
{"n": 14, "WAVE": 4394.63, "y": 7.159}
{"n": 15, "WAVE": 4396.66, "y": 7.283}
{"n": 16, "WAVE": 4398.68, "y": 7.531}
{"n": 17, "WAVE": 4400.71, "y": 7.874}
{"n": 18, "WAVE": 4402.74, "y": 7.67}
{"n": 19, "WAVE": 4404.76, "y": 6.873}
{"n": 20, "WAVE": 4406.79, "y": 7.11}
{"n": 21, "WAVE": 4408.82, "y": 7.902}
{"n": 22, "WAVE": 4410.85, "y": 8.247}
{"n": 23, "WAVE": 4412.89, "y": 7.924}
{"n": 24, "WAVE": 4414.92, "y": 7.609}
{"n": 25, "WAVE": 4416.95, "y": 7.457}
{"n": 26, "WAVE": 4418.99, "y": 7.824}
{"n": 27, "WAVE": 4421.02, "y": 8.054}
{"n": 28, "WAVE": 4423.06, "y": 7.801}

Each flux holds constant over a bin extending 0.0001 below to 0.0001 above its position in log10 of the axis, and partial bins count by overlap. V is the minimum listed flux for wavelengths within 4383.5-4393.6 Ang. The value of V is 6.769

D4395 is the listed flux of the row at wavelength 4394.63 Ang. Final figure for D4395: 7.159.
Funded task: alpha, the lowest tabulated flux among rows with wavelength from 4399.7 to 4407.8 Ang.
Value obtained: 6.873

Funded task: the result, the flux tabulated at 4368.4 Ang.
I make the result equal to 7.878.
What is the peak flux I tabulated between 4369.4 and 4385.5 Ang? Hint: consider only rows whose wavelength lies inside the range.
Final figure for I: 7.286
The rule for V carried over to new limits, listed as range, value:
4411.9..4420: 7.457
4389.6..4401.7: 7.159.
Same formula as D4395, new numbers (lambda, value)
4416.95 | 7.457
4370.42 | 7.286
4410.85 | 8.247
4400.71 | 7.874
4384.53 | 6.769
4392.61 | 7.218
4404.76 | 6.873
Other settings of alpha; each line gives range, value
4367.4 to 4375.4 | 7.174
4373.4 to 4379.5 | 7.094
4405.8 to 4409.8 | 7.11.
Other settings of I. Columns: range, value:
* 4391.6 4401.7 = 7.874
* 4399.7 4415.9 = 8.247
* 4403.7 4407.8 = 7.11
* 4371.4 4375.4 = 7.181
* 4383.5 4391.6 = 7.524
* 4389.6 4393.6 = 7.221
